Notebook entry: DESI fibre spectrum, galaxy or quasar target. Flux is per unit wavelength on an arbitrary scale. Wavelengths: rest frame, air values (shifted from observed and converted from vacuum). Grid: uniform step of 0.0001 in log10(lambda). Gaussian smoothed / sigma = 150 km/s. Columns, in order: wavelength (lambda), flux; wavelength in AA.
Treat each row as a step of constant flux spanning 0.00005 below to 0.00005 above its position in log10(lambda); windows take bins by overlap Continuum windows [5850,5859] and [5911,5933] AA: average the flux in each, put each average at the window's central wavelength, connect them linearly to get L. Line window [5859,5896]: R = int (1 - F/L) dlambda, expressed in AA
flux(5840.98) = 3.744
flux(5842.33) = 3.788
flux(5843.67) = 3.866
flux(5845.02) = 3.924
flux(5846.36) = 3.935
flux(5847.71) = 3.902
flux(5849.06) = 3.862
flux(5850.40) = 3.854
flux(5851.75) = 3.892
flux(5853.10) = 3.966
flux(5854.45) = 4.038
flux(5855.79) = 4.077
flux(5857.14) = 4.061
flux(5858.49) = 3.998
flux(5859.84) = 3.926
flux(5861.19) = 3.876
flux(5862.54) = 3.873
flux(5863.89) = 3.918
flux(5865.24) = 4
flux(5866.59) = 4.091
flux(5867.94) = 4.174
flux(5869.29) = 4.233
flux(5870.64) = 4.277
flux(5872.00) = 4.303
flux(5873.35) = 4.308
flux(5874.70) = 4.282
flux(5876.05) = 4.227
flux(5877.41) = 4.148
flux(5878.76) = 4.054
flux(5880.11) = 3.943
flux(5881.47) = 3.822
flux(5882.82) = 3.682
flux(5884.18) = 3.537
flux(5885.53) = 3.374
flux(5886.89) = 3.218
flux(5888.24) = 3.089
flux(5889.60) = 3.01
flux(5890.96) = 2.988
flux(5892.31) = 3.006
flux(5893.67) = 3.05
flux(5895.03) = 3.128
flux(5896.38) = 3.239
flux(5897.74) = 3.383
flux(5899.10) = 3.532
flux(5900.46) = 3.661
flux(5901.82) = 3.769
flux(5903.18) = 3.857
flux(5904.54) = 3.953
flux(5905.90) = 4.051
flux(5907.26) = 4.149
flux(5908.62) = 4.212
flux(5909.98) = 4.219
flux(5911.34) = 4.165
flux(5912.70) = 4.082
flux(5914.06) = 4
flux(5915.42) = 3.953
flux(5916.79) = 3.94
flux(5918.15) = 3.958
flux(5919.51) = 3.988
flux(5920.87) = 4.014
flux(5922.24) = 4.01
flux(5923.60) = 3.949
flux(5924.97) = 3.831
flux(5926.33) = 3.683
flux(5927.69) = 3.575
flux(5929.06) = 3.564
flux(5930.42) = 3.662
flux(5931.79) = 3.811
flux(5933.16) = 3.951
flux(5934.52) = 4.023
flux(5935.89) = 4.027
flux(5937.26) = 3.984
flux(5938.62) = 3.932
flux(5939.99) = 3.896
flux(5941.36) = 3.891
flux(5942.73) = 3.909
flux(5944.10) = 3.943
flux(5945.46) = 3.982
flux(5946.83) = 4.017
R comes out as 1.84 AA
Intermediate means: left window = 3.99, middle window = 3.76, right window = 3.88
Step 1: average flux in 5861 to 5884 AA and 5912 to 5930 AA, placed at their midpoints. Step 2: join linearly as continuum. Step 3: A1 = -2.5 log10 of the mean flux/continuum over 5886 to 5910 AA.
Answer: 0.134 mag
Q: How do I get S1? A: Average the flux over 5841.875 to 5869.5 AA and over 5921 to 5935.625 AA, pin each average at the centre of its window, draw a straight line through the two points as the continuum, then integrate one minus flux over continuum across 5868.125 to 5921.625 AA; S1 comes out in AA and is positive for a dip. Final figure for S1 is 1.3 AA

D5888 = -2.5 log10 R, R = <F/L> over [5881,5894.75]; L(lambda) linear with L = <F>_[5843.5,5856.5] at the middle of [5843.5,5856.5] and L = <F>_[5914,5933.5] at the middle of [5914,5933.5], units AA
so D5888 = 0.191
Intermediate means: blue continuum 3.93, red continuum 3.85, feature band 3.26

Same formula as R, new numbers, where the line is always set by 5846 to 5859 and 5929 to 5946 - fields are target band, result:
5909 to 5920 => -0.4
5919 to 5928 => 0.1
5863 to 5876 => -0.7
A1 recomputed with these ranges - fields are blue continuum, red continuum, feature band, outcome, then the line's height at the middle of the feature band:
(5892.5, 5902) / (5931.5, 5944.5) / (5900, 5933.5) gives -0.09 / 3.63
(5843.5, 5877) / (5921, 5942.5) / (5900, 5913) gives -0.03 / 3.92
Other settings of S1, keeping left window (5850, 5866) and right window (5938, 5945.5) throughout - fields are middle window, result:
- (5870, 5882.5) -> -0.6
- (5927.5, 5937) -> 0.3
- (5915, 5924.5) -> -0.1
